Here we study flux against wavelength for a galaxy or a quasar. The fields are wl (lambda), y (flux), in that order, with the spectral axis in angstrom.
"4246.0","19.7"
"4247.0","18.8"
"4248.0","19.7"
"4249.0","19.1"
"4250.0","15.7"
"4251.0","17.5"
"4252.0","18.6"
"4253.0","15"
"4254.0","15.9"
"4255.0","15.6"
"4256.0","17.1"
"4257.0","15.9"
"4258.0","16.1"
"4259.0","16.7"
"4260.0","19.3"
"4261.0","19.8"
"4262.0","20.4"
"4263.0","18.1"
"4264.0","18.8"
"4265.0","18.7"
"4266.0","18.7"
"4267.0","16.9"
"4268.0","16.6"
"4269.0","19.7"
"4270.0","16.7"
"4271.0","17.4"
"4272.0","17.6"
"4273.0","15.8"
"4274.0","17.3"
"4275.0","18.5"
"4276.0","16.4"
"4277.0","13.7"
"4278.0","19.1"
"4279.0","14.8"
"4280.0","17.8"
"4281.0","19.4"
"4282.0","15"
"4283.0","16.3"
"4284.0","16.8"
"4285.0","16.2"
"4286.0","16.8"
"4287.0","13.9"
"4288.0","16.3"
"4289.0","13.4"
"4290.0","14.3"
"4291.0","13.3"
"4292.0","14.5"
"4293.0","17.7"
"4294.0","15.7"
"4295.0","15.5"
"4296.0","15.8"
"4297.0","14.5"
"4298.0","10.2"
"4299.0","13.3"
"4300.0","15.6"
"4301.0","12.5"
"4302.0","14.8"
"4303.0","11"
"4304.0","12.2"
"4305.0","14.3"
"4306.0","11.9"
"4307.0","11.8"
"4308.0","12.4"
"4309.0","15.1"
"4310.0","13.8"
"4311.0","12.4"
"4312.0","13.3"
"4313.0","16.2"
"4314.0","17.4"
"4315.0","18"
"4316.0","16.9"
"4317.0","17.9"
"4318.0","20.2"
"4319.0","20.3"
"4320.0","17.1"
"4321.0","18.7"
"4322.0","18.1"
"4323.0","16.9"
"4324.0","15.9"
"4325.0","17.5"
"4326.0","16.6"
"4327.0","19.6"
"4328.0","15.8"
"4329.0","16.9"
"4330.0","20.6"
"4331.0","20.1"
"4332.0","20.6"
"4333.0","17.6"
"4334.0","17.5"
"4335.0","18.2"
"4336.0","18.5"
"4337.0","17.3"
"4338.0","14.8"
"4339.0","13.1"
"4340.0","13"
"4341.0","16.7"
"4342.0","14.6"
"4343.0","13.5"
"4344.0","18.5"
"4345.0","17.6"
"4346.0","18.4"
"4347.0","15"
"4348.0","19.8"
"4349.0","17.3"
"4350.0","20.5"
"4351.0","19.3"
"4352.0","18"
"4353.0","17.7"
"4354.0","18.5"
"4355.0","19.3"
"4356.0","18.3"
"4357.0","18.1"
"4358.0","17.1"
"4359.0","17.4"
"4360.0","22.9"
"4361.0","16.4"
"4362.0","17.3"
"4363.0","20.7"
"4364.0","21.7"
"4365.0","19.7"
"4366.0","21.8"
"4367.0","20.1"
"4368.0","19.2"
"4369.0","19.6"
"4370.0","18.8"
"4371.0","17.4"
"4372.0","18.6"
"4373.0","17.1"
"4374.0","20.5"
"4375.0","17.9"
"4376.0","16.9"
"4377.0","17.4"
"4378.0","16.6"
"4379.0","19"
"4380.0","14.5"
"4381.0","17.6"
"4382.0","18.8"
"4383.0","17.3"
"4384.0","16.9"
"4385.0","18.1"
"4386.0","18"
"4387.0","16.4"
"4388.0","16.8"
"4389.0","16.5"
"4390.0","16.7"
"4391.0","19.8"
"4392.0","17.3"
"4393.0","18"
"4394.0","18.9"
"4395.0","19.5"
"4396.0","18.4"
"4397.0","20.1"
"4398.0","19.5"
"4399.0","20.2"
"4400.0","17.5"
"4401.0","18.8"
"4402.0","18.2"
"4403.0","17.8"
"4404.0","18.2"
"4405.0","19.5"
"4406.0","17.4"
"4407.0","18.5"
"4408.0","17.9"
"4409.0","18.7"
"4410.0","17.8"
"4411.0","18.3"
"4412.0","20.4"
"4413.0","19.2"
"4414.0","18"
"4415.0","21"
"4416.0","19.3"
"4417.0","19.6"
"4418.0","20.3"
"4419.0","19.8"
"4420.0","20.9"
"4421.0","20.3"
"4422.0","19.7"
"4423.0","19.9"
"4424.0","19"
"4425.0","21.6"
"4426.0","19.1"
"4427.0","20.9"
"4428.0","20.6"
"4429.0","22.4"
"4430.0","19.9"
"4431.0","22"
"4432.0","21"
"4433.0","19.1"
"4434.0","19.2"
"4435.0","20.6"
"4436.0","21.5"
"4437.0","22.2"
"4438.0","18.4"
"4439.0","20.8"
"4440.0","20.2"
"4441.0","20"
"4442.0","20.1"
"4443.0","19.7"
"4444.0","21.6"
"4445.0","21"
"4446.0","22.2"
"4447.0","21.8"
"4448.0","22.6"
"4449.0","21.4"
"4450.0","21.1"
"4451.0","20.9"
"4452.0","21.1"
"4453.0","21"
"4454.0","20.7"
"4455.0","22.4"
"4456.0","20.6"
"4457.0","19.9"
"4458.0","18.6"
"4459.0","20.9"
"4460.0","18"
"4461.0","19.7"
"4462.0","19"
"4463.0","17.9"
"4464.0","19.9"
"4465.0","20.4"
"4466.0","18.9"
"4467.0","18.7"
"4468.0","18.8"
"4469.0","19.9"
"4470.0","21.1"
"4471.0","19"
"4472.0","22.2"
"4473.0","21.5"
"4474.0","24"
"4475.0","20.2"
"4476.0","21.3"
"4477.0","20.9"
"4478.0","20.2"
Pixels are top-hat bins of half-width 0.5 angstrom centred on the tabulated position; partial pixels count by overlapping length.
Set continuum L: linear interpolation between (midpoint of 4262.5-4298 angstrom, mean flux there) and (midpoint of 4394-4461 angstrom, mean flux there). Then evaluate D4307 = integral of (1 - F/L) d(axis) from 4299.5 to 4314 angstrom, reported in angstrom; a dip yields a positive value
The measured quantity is 3.0 angstrom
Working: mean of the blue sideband 16.4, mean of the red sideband 20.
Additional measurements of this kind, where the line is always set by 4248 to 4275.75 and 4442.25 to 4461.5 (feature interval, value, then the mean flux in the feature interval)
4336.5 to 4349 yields 1.9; 16.1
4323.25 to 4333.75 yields 0.3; 18.1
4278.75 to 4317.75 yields 7.1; 14.9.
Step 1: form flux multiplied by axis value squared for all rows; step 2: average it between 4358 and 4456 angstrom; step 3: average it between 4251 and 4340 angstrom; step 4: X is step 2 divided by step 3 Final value 1.25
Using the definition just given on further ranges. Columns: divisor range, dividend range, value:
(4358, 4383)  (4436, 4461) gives 1.15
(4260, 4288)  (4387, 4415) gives 1.13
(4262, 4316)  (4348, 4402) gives 1.23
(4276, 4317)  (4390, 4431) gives 1.37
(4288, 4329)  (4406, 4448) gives 1.38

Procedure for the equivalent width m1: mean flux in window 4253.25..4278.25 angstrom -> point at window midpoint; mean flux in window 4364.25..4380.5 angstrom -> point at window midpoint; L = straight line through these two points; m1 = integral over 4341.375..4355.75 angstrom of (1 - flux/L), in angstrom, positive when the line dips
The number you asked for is 0.4 angstrom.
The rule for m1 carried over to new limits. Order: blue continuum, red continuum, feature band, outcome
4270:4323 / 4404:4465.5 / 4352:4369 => -1.4 angstrom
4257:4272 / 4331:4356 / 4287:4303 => 3.1 angstrom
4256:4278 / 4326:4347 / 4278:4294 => 1.5 angstrom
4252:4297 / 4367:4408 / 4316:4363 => -0.6 angstrom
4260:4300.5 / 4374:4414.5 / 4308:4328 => 0.3 angstrom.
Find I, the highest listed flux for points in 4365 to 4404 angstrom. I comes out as 21.8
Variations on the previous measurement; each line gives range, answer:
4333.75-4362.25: 22.9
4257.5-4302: 20.4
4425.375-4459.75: 22.6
